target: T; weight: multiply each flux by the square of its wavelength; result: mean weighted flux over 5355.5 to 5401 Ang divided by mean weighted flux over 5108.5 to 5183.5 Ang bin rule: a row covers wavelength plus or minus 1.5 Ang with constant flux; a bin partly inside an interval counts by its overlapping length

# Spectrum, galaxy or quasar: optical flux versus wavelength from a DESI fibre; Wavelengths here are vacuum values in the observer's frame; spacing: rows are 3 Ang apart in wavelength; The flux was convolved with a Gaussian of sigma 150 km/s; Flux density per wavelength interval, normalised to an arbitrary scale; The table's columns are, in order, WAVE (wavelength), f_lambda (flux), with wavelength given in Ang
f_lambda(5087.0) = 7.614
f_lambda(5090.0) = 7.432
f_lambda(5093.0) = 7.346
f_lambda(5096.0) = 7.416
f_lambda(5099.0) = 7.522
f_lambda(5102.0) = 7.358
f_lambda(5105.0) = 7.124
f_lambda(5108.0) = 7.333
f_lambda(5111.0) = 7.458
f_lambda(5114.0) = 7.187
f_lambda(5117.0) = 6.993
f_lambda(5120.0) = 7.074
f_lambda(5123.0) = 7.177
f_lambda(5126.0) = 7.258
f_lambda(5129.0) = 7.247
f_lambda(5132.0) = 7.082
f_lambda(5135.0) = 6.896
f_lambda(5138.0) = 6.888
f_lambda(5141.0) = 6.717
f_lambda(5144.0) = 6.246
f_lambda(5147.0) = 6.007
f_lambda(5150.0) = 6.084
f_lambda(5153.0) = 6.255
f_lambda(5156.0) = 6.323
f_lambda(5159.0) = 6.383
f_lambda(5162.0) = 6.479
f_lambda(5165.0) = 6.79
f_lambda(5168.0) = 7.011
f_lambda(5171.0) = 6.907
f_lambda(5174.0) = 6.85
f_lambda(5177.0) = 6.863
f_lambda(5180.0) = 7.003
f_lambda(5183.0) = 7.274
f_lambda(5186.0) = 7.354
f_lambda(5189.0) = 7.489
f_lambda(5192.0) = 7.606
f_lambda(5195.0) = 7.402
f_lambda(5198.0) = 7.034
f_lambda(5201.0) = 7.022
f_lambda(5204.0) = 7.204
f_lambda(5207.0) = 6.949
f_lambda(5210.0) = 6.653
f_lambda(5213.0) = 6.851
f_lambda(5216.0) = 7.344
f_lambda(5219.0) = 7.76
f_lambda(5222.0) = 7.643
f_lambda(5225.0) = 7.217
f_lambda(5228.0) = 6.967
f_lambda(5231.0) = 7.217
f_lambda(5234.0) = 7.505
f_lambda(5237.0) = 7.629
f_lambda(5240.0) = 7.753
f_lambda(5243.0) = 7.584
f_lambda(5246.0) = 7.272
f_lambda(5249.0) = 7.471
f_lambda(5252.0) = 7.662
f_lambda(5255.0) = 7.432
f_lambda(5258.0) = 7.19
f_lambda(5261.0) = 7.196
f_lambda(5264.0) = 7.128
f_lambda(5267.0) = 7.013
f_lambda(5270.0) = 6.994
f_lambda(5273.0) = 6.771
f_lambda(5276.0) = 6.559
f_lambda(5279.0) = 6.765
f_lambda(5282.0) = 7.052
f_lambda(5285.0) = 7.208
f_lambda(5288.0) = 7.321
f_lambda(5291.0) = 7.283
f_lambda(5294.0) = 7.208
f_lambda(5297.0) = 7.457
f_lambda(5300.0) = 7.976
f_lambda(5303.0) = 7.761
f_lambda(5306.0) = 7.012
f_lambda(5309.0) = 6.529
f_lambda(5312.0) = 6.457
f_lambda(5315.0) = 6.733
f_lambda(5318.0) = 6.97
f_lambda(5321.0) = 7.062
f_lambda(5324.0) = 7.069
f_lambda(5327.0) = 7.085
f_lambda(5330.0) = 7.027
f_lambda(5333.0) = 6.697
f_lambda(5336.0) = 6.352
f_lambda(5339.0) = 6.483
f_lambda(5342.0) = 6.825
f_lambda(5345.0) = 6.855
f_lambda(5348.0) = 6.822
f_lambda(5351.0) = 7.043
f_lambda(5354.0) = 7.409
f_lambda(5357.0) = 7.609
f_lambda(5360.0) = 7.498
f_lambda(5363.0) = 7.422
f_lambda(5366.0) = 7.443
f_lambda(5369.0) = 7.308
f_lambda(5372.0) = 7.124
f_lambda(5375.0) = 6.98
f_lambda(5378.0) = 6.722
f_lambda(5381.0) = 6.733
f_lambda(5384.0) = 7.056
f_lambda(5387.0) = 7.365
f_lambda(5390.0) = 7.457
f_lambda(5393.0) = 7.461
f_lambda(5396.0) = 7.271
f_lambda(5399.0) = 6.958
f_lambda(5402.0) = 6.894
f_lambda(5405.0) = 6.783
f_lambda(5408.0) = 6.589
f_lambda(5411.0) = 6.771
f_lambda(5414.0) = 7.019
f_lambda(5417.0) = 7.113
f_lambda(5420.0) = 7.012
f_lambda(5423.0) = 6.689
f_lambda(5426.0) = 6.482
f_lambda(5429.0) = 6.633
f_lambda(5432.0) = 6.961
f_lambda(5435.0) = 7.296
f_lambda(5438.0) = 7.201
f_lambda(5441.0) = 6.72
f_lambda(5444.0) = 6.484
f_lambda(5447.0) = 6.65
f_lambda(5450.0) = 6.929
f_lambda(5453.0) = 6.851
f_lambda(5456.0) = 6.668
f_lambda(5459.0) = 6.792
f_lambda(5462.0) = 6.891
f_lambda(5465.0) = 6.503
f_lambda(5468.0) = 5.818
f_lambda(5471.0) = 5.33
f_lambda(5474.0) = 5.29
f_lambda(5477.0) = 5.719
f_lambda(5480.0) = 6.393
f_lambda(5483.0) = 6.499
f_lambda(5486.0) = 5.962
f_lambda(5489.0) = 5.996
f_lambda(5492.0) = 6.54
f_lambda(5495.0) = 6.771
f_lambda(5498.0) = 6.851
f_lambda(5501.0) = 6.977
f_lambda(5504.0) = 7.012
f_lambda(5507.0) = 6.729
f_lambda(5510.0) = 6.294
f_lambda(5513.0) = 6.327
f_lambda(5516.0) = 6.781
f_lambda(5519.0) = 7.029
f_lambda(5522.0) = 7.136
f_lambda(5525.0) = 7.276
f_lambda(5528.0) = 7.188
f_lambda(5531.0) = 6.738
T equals 1.2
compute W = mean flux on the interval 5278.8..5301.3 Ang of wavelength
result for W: 7.31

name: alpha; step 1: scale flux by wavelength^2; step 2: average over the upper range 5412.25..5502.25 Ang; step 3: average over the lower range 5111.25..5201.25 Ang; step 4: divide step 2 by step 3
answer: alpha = 1.07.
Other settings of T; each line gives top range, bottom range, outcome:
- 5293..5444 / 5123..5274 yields 1.06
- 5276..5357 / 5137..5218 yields 1.08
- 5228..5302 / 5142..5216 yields 1.10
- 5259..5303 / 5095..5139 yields 1.06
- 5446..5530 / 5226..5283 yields 0.99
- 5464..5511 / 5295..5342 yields 0.96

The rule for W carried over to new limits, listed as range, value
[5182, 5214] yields 7.17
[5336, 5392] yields 7.1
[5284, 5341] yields 7.03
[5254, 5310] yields 7.15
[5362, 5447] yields 6.99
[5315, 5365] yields 7.01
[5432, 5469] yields 6.76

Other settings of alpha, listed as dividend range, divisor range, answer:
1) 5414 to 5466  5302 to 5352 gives 1.04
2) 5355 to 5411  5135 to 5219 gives 1.12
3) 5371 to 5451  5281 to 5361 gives 1.02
